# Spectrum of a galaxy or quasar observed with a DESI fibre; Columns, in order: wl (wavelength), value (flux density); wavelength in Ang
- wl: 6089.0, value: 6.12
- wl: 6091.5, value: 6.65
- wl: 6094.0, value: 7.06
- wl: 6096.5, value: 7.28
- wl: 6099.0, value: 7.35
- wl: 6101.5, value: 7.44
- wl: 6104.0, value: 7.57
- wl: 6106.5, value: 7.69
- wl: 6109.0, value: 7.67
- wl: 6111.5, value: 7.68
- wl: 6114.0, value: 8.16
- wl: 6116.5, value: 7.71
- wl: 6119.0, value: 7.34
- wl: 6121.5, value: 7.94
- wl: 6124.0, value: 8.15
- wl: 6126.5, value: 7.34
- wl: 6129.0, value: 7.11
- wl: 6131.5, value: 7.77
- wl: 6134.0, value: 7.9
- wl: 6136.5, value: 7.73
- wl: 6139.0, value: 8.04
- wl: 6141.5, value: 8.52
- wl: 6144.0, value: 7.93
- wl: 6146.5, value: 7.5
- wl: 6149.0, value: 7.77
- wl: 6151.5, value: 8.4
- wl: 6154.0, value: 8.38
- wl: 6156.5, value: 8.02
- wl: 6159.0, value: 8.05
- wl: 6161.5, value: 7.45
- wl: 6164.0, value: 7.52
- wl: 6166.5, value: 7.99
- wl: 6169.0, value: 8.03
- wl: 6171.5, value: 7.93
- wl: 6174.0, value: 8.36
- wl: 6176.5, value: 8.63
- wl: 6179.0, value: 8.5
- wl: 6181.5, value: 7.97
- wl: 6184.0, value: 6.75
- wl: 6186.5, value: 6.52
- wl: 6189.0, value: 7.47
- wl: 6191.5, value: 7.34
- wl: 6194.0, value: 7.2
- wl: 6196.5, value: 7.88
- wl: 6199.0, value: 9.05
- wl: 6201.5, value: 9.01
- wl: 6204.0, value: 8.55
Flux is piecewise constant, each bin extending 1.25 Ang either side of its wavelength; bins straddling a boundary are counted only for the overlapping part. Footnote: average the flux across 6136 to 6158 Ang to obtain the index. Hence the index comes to 8.04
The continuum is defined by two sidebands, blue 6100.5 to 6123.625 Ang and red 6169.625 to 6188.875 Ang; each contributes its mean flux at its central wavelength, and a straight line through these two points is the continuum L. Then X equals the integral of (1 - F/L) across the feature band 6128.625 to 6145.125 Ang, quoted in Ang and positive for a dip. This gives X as -0.3 Ang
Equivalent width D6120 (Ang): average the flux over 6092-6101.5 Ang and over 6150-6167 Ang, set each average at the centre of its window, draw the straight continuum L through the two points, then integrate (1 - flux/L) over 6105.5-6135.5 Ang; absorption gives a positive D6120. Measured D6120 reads -0.8 Ang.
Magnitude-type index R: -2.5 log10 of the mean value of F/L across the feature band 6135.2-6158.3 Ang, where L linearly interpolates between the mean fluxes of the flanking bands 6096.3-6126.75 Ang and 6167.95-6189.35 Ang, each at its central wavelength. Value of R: -0.04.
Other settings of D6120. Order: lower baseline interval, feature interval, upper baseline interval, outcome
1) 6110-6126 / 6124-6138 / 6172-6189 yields 0.30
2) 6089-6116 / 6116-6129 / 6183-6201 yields -0.37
